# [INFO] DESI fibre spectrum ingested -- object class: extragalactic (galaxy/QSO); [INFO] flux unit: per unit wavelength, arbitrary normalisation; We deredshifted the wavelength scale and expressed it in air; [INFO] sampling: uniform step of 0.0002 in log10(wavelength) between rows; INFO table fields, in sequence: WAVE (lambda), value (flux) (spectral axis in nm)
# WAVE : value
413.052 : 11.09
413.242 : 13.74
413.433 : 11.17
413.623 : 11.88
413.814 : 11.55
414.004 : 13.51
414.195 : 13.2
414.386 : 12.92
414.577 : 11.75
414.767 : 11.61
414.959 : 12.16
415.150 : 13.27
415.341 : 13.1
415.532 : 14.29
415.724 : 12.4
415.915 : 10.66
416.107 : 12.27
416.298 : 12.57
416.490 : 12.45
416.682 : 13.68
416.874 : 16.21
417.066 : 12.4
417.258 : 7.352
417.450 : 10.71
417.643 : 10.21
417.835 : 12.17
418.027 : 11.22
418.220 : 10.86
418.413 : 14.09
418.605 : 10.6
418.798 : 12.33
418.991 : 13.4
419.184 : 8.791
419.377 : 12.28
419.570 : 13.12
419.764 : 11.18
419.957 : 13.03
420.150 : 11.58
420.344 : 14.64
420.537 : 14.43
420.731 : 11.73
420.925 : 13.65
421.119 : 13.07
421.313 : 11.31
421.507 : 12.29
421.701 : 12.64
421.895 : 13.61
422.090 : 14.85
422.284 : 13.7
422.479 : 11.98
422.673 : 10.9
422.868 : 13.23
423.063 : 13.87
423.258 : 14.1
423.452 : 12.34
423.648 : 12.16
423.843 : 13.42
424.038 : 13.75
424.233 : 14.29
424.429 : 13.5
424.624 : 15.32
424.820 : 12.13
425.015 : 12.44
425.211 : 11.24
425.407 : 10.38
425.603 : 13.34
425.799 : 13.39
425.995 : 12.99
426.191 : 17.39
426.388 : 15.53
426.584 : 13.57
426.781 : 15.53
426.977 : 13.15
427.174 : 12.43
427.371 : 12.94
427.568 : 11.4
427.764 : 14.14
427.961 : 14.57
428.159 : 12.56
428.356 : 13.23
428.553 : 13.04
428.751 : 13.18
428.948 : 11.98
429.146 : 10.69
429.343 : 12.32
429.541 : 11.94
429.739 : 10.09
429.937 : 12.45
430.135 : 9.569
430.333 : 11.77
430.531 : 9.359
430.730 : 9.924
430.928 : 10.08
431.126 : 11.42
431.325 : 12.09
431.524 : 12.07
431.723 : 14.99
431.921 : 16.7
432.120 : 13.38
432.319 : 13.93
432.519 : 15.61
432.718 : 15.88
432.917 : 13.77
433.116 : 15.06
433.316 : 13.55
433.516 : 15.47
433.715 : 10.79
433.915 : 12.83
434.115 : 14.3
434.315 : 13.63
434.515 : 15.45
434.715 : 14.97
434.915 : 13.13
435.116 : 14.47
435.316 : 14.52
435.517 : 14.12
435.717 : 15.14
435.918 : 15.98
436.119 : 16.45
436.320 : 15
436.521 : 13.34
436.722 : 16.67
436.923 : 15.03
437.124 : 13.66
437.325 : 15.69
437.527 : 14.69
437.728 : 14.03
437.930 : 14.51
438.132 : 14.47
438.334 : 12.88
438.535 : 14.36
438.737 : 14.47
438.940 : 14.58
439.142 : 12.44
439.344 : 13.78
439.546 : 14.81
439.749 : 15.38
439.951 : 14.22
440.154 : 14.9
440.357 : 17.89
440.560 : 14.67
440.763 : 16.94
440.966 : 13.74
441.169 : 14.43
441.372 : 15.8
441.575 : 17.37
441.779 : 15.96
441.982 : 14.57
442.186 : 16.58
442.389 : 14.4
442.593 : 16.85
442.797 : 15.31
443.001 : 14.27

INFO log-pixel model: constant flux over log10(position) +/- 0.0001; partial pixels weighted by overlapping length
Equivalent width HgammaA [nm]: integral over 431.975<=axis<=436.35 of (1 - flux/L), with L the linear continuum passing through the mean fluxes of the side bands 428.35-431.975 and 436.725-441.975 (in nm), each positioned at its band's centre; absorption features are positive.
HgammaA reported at -0.43 nm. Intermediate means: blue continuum 11.9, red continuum 14.9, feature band 14.4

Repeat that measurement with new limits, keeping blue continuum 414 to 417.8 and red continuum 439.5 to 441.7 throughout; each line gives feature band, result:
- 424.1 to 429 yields 0.11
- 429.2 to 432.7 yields 0.48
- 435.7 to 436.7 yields -0.03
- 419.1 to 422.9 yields 0.11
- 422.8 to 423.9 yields 0.01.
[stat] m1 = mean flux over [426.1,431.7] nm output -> 12.5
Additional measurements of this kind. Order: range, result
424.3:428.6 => 13.4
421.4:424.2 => 13.1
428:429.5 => 12.5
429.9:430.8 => 10.5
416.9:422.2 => 12.2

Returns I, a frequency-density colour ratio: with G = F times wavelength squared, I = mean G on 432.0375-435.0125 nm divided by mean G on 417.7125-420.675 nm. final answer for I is 1.24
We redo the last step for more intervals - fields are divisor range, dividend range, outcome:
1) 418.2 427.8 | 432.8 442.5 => 1.21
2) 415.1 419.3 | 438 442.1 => 1.38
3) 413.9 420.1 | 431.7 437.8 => 1.30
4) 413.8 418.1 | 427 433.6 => 1.12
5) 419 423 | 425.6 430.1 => 1.07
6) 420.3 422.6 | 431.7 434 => 1.15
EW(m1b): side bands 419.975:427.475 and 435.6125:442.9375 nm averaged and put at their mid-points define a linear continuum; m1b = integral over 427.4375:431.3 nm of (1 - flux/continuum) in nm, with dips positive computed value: 0.580 nm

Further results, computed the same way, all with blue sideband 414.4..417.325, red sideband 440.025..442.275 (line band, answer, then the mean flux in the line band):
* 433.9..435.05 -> 0.05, 14.1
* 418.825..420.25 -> 0.11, 11.9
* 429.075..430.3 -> 0.26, 11.2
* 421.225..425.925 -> 0.18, 12.9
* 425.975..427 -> -0.08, 14.9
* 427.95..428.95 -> 0.07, 13.1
